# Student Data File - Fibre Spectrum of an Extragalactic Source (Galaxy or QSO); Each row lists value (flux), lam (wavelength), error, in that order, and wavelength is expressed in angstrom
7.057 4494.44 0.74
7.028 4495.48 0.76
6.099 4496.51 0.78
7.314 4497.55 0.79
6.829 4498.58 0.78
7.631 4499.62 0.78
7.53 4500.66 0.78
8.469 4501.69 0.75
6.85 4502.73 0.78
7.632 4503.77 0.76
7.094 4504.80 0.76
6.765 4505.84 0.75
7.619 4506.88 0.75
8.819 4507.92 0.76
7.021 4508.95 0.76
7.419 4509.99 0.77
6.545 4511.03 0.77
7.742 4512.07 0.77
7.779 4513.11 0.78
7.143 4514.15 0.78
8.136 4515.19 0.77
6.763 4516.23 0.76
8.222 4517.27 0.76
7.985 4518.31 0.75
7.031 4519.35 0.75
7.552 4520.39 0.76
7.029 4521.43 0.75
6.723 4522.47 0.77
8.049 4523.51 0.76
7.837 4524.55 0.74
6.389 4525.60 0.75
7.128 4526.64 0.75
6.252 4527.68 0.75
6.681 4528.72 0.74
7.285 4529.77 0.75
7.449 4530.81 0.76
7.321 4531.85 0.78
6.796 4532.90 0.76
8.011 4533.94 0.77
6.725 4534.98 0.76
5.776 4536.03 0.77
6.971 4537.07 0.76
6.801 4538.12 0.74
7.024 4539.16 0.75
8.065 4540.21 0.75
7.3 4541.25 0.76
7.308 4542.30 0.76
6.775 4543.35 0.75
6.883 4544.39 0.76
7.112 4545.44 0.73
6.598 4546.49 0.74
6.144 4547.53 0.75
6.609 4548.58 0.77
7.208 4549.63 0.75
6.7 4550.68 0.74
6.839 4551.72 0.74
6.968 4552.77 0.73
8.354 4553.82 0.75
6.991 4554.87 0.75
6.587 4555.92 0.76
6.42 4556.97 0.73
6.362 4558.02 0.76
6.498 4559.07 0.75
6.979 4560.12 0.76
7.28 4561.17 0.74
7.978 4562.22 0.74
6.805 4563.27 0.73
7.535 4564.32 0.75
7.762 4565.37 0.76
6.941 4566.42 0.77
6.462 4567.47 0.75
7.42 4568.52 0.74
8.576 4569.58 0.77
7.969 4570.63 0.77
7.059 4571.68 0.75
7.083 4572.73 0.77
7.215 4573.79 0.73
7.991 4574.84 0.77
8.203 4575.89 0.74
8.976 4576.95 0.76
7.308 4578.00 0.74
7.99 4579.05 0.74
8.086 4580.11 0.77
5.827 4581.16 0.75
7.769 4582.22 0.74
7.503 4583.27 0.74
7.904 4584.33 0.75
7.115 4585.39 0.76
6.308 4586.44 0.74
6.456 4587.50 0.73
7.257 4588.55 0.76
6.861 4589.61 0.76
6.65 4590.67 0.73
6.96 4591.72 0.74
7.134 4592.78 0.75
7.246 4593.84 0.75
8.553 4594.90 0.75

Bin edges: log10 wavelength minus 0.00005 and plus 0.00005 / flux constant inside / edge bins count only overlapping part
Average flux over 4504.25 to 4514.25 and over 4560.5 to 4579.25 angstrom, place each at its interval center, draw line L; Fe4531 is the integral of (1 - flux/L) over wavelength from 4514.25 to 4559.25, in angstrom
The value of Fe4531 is 2.5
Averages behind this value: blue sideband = 7.41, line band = 7.07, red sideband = 7.58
